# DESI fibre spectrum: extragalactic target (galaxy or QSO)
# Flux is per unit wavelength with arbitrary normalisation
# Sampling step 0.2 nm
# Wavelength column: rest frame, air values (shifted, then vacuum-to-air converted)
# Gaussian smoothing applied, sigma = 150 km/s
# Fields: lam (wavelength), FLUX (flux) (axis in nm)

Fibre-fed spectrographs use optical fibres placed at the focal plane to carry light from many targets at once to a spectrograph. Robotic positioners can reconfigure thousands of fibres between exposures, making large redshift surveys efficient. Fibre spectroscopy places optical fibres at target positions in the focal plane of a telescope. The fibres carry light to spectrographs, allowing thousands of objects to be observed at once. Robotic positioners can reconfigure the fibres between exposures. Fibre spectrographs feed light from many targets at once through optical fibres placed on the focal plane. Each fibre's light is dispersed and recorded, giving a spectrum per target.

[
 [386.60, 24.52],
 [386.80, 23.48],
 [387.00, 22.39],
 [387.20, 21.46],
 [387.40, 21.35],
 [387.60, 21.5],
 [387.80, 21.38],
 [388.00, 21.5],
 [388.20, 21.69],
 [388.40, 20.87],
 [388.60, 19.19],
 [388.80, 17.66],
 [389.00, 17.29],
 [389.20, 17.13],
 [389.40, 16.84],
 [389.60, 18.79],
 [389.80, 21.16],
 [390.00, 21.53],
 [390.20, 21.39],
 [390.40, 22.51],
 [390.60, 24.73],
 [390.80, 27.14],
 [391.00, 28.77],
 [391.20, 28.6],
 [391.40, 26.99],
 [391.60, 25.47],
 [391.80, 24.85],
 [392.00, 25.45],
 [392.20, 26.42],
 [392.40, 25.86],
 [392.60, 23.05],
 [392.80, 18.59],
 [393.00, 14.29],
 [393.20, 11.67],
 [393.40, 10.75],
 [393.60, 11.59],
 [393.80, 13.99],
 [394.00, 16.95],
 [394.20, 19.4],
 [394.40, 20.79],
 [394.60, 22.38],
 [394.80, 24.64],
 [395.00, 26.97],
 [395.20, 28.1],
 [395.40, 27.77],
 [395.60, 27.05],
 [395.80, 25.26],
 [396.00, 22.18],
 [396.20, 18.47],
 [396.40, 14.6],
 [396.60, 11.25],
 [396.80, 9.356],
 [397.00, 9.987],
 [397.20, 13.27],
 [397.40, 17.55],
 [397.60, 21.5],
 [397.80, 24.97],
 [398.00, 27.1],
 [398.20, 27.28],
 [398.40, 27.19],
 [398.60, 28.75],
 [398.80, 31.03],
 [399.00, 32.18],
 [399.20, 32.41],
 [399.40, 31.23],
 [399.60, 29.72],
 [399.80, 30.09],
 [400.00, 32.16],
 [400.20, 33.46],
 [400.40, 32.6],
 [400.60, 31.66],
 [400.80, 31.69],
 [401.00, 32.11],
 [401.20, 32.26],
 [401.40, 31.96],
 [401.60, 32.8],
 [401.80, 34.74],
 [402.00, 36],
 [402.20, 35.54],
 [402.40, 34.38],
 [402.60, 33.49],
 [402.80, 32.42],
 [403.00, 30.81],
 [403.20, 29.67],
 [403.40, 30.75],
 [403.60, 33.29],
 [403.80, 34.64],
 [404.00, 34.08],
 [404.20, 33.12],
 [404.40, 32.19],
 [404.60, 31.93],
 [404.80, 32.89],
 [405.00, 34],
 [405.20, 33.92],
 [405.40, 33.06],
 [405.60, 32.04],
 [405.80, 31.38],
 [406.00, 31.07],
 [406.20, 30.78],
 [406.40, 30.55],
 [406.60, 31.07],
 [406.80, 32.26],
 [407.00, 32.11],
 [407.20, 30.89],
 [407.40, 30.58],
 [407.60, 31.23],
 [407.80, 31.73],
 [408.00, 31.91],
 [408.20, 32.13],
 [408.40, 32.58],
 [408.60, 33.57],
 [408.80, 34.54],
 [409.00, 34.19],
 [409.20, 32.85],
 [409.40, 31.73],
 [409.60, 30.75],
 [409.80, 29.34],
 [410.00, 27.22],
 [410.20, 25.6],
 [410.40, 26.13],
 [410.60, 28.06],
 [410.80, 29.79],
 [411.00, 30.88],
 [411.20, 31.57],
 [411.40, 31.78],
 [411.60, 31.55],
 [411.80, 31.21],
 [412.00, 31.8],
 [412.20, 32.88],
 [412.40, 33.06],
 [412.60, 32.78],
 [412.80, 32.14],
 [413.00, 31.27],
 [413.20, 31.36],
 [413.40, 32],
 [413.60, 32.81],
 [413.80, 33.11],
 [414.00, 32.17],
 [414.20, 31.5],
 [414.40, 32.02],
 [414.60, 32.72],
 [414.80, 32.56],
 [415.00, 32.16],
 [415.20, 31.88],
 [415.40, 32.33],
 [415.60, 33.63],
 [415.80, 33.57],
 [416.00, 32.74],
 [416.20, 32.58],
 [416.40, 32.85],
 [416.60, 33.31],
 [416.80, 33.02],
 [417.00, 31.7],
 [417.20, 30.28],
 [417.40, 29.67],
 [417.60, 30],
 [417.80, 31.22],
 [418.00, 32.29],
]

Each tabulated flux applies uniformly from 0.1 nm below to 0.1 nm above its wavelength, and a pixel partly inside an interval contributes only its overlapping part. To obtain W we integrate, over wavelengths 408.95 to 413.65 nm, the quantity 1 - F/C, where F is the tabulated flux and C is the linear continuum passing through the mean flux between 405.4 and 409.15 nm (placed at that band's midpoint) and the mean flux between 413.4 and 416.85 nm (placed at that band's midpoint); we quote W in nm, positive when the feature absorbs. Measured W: 0.21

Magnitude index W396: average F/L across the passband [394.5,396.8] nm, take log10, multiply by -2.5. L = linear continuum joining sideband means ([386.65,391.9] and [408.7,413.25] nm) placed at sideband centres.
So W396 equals 0.12 mag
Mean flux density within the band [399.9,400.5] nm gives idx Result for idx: 32.7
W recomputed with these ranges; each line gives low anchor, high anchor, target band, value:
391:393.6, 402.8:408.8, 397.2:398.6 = 0.122 nm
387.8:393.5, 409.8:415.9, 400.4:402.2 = -0.470 nm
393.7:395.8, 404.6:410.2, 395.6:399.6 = 0.378 nm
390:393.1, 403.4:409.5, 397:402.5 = -0.127 nm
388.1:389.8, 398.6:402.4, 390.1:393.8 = 0.024 nm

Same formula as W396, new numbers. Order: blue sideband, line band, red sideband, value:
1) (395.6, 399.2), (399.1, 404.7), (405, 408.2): -0.22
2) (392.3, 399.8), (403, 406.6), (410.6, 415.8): -0.20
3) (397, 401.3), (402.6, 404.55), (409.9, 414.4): -0.12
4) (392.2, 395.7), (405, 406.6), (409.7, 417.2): -0.18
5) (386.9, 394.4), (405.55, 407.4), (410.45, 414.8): -0.10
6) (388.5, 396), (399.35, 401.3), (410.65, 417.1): -0.23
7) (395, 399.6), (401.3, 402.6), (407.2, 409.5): -0.25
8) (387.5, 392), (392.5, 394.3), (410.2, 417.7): 0.45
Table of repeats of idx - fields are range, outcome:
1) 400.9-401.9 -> 32.8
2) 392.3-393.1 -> 20.4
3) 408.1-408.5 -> 32.4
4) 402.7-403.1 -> 31.6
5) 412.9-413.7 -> 31.9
